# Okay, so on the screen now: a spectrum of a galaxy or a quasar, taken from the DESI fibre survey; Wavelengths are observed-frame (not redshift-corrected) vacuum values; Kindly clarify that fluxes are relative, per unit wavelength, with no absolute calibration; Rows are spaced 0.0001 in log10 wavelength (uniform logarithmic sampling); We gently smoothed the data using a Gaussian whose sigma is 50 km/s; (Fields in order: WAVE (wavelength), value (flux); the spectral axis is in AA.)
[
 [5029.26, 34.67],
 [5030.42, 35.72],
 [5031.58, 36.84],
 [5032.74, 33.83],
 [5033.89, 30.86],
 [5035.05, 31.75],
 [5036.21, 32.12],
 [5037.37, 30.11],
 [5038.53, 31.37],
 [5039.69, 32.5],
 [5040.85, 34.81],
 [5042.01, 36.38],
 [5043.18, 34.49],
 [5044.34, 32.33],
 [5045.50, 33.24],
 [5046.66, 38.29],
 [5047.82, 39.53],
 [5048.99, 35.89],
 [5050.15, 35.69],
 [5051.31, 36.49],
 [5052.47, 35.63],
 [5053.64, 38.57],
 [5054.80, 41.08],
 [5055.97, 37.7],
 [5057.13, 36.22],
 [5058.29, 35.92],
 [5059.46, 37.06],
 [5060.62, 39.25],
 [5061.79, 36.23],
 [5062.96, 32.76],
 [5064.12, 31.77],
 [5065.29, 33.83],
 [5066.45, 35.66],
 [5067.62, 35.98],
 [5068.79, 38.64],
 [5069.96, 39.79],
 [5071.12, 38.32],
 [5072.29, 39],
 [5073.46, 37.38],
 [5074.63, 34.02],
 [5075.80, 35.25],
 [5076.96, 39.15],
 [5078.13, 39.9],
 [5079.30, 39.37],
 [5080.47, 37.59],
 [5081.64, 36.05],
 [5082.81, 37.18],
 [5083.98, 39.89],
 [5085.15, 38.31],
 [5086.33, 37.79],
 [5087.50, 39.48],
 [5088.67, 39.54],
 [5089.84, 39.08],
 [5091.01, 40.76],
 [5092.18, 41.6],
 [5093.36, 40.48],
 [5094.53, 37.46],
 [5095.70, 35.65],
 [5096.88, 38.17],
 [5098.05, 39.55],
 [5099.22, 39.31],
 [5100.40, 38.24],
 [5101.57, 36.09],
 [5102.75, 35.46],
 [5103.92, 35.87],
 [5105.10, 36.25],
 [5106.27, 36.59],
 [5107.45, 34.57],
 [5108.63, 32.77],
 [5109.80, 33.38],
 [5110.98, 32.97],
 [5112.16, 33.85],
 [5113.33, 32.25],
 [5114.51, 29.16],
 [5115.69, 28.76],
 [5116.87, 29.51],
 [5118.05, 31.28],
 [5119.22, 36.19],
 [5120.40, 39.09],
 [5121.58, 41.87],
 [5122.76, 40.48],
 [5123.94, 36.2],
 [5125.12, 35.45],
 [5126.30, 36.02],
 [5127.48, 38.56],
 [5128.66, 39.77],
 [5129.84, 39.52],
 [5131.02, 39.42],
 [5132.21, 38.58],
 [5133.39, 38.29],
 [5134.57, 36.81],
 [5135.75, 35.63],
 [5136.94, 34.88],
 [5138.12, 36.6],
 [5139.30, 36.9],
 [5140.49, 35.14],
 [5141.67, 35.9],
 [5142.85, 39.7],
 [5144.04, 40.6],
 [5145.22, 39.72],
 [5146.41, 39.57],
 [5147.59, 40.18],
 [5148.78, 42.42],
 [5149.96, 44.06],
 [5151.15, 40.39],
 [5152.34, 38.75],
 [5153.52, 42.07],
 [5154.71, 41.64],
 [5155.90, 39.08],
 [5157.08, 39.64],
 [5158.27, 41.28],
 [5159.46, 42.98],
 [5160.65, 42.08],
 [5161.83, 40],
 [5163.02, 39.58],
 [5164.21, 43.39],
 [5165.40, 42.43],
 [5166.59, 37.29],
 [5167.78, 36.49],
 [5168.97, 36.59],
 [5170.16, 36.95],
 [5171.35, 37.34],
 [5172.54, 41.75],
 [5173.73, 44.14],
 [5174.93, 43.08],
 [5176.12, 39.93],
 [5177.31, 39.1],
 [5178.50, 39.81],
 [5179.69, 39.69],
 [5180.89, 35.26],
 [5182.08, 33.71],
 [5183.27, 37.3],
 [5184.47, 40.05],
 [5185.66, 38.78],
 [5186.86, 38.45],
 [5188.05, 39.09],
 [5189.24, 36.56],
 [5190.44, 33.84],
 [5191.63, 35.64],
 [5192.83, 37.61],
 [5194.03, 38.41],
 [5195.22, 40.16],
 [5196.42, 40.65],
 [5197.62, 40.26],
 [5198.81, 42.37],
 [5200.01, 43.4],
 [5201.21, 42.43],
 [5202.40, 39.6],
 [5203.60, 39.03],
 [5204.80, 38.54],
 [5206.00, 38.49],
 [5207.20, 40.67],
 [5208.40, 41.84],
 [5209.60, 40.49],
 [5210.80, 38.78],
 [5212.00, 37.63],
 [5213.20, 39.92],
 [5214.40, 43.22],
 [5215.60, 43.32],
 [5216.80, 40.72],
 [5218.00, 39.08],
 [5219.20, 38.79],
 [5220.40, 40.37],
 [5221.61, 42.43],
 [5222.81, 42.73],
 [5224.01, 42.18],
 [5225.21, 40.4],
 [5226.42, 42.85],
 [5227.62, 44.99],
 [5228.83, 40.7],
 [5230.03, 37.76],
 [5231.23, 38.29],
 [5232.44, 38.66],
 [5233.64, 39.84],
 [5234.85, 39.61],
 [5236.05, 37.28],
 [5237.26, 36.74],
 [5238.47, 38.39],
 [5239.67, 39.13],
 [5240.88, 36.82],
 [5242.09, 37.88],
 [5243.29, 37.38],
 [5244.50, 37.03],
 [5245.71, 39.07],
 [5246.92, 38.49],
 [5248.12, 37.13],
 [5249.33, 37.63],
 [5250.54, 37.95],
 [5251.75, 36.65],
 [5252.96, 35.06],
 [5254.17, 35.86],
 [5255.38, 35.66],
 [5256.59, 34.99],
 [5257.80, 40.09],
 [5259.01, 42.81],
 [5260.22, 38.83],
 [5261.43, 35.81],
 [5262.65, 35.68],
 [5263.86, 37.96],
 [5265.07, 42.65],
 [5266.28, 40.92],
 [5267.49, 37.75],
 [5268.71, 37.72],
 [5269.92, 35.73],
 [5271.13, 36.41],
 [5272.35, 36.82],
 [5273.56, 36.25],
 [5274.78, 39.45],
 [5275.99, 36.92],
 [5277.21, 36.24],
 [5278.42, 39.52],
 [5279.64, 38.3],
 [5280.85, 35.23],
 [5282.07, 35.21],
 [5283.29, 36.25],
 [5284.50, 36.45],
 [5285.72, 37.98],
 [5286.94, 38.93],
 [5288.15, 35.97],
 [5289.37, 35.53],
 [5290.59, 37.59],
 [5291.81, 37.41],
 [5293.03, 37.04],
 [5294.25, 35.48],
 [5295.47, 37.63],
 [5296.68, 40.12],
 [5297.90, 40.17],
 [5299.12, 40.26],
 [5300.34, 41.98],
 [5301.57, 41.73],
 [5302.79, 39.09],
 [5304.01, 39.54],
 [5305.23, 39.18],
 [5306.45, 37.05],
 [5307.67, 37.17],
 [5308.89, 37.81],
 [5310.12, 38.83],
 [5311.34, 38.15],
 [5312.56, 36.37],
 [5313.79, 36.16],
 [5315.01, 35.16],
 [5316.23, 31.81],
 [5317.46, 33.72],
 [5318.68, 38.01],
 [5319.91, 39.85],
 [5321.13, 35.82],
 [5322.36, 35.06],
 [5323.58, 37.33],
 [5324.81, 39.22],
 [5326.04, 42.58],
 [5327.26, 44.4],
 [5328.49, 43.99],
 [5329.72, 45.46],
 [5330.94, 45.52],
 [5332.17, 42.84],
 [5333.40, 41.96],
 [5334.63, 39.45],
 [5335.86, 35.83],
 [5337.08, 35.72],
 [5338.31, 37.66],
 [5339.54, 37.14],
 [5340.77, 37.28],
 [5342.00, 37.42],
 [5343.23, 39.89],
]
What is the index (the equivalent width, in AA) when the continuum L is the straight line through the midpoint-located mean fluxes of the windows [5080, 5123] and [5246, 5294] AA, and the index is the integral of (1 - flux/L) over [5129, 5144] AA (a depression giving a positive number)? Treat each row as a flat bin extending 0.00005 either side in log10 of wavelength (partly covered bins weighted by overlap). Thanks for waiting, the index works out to -0.3 AA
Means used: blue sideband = 36.5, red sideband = 37.4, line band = 37.4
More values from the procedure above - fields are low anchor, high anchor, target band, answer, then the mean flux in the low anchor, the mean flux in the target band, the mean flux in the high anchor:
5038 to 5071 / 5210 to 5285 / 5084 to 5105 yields -1.1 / 36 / 38.4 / 38.6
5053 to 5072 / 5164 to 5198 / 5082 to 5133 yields 1.0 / 36.8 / 36.8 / 38.7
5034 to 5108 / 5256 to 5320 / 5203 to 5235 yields -2.6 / 36.7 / 40.4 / 37.7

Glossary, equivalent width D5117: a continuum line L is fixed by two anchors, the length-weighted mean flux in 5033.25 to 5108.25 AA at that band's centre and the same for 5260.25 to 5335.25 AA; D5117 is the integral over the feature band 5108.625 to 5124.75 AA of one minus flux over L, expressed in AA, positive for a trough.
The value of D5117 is 1.2 AA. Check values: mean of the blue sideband 36.6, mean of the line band 34.2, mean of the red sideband 38.3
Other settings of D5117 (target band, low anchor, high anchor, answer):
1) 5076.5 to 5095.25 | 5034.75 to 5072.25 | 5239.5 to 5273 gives -1.53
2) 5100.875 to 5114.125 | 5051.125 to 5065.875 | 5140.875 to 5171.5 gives 1.28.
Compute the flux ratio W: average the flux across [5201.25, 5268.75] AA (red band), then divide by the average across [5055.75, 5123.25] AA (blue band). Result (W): 1.1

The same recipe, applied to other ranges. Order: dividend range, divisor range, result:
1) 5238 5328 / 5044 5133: 1.03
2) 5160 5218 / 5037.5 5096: 1.07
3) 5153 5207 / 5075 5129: 1.07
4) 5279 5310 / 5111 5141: 1.06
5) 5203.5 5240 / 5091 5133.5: 1.10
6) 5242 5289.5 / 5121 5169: 0.96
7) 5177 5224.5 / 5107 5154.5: 1.07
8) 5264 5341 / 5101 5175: 1.01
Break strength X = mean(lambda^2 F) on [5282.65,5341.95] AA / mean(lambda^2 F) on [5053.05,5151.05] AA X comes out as 1.1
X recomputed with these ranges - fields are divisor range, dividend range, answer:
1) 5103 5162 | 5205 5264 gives 1.08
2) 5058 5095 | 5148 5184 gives 1.10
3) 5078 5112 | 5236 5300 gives 1.07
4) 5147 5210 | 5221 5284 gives 0.99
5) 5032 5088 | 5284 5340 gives 1.18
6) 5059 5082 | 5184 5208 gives 1.12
